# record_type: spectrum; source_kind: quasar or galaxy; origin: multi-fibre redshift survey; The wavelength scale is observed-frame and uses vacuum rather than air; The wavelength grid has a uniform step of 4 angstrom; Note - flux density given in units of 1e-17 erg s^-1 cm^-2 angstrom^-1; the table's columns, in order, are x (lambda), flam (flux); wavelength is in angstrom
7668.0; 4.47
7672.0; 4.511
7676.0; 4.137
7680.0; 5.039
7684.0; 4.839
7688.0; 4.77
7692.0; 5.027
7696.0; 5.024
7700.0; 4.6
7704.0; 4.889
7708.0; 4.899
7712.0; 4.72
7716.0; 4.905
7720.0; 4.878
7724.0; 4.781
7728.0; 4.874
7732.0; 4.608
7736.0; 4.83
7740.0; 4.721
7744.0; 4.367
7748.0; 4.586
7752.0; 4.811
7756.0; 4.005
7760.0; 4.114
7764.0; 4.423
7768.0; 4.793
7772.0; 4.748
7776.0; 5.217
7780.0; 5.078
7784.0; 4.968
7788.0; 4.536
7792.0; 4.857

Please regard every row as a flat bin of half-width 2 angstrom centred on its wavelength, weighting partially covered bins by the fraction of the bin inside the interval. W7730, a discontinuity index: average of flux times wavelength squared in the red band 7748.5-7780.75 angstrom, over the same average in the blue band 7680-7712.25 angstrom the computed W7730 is 0.97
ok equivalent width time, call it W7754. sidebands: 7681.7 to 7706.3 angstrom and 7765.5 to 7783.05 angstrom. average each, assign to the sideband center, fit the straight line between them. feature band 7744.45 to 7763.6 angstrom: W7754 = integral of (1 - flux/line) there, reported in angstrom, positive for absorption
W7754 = 2.11 angstrom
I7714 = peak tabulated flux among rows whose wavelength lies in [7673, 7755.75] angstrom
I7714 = 5.039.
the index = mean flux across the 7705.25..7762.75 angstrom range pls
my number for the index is 4.65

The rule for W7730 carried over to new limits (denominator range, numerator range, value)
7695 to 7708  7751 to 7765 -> 0.90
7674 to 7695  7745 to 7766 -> 0.94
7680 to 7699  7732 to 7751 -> 0.96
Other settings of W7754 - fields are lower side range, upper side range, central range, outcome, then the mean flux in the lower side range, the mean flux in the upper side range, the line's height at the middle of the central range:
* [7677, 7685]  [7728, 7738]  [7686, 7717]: -0.27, 4.85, 4.75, 4.81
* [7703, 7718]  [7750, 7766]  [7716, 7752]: -0.98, 4.85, 4.34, 4.6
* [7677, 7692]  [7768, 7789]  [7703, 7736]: 0.39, 4.85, 4.92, 4.88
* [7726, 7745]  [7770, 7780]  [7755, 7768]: 1.62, 4.7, 5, 4.9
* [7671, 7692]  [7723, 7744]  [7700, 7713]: -0.27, 4.7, 4.72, 4.71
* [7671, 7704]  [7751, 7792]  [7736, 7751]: 0.29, 4.76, 4.68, 4.7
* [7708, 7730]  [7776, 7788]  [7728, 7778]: 3.04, 4.84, 4.97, 4.91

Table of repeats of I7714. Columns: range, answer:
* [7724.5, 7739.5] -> 4.874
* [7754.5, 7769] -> 4.793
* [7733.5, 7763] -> 4.83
